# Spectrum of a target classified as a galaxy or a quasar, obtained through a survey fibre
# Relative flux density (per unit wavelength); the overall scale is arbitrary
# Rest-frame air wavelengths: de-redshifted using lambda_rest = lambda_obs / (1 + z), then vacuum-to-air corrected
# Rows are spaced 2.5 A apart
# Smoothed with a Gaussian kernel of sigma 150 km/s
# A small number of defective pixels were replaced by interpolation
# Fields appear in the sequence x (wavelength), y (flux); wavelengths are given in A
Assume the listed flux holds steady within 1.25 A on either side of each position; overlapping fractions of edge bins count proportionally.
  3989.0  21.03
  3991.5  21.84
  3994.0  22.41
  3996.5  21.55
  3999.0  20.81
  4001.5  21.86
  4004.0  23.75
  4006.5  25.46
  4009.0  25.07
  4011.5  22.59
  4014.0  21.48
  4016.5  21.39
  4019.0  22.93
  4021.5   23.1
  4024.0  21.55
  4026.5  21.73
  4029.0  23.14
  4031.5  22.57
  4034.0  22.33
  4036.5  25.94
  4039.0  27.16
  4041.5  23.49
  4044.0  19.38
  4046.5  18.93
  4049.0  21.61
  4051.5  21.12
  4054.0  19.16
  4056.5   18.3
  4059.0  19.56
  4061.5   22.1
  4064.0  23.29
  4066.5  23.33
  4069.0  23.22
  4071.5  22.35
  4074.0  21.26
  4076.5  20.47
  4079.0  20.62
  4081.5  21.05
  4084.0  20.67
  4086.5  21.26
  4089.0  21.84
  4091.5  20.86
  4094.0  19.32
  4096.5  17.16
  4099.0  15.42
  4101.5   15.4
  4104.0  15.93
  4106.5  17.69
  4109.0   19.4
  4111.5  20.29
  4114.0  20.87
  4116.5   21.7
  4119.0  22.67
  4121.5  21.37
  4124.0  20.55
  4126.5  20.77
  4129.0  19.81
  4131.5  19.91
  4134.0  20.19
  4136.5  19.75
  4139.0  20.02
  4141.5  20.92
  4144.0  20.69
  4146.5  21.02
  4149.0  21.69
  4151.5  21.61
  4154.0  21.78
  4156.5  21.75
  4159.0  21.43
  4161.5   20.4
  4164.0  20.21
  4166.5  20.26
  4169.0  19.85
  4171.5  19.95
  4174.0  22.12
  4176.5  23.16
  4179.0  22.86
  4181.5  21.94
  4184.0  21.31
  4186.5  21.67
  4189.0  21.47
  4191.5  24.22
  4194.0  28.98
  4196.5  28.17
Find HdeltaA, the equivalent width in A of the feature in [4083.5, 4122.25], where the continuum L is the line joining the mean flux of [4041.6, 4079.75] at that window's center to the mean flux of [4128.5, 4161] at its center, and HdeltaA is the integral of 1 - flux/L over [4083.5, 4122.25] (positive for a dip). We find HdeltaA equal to 2.8 A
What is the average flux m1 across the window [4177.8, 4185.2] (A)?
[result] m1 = 22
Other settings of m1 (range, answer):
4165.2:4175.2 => 20.5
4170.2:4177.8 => 21.7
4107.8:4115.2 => 20.2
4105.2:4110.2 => 18.5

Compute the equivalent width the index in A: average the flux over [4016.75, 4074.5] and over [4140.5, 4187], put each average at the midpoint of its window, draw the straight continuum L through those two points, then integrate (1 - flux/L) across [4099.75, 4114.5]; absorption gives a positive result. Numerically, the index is 2.5 A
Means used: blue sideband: 22.1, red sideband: 21.3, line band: 18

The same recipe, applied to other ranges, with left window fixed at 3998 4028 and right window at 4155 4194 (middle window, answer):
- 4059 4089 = 0.84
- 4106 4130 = 1.59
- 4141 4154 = 0.38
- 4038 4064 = 1.53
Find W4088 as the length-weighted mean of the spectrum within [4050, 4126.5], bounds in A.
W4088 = 20.3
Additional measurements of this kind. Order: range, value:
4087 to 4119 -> 19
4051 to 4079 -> 21.3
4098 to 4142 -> 19.6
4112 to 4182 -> 21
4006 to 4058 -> 22.2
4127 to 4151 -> 20.5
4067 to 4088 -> 21.4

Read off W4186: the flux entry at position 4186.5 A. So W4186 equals 21.67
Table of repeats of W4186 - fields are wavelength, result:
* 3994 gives 22.41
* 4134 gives 20.19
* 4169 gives 19.85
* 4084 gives 20.67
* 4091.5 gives 20.86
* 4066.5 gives 23.33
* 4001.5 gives 21.86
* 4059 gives 19.56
